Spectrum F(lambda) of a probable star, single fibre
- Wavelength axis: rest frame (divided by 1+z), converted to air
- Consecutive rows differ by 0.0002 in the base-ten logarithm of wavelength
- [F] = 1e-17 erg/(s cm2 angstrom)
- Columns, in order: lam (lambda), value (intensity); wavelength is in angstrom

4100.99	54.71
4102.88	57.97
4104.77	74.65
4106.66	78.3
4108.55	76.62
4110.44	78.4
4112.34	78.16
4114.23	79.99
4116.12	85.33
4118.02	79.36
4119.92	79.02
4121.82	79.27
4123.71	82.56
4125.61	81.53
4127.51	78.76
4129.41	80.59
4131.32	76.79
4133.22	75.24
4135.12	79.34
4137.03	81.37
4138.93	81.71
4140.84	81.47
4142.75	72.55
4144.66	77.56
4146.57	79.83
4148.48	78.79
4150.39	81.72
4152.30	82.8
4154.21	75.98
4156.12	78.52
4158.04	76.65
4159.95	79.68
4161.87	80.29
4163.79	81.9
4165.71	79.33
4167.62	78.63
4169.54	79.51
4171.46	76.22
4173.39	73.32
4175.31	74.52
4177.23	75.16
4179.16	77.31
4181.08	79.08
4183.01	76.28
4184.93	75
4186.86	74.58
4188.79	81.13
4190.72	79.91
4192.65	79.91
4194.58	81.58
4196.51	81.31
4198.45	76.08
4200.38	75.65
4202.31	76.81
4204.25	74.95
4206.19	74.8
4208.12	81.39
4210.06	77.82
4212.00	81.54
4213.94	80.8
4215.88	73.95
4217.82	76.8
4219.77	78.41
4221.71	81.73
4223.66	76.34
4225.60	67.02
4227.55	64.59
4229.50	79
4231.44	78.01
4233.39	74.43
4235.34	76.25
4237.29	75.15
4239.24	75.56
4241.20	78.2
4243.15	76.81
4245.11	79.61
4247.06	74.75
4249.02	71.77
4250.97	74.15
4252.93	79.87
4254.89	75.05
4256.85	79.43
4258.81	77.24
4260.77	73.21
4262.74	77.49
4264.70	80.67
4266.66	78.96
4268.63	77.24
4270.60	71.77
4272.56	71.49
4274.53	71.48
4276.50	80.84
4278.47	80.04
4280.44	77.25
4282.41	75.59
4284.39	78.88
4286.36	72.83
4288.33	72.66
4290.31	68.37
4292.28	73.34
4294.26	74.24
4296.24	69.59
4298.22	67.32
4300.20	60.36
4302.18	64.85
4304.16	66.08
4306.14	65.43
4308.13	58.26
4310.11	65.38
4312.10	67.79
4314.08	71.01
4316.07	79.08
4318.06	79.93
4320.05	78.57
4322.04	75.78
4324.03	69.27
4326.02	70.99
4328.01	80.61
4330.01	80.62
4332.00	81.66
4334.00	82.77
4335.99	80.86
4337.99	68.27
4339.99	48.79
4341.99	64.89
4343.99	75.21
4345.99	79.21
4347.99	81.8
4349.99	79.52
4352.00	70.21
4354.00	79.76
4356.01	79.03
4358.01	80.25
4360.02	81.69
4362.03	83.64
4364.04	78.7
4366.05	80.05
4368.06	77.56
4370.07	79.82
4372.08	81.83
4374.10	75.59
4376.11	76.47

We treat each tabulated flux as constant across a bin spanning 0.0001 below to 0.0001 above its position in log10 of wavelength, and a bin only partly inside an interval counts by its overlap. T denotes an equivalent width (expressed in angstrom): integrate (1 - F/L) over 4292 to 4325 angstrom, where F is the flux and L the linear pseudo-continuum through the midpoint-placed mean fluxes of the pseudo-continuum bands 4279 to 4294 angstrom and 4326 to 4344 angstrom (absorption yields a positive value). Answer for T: 1.9 angstrom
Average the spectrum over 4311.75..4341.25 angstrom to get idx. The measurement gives 74.5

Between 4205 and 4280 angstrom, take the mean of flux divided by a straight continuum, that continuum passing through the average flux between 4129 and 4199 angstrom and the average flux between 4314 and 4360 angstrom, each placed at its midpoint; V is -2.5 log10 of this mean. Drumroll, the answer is 0.01 mag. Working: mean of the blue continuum 78.4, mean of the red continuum 75.8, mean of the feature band 76.4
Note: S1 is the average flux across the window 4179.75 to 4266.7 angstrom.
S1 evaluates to 76.9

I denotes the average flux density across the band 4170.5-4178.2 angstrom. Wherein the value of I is 74.7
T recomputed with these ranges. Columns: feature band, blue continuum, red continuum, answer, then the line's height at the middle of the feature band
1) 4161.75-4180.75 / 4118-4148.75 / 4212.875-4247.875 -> 0.09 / 77.9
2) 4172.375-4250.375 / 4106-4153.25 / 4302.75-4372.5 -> 1.02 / 77.7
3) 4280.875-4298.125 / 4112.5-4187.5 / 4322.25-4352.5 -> 0.57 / 75.5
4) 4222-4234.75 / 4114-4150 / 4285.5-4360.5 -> 0.39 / 76.1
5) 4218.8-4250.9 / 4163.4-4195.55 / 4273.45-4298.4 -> 0.21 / 75.9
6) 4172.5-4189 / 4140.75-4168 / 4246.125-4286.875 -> 0.48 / 78.3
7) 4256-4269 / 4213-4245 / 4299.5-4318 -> -0.99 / 72.3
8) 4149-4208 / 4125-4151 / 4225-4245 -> -0.57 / 77.3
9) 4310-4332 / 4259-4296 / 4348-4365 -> 0.66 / 77.5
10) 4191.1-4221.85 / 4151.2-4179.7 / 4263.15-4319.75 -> -0.86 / 76.1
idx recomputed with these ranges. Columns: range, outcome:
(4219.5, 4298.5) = 75.3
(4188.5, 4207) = 78.1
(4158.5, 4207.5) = 77.7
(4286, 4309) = 67.7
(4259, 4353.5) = 73.3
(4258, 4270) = 77.3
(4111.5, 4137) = 79.8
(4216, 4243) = 75.5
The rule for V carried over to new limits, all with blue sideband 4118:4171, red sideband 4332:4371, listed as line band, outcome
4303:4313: 0.19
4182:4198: 0.00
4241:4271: 0.02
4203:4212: 0.01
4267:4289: 0.03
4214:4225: 0.01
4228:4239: 0.03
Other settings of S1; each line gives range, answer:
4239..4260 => 76.6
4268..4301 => 73.2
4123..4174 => 79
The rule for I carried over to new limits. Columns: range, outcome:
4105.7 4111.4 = 77.7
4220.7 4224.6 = 79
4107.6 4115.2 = 78.4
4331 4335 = 82.3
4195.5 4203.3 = 77.5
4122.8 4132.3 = 80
